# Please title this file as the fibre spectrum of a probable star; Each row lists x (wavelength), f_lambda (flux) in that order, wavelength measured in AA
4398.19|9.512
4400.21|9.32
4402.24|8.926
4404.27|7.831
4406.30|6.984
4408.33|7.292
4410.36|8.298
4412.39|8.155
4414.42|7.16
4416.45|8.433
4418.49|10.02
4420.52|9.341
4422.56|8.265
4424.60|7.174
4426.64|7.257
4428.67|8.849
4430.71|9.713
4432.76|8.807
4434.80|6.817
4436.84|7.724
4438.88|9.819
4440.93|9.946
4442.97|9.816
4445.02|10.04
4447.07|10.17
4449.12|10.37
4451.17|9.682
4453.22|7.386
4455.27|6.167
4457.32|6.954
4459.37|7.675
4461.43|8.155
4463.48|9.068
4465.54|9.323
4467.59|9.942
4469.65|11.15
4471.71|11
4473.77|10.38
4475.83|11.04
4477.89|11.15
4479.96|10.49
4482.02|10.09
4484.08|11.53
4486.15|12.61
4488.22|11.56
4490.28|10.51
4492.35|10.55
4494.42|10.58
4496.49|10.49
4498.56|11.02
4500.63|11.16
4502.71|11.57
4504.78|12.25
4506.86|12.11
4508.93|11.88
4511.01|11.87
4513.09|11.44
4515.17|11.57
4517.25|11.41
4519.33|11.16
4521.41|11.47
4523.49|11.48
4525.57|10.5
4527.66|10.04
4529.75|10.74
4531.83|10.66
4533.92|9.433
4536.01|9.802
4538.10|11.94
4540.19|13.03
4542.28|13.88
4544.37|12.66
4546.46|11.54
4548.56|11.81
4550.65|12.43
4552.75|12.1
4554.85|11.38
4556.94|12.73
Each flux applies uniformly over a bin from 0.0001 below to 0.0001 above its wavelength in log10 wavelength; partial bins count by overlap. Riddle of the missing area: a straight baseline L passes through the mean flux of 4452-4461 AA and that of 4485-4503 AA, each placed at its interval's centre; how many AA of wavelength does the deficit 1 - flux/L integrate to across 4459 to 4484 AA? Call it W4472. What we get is -3.8 AA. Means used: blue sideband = 7.18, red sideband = 11.1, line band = 10.1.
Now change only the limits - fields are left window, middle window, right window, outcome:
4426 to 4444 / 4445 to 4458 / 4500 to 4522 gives 1.05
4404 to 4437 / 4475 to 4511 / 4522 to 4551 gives -3.72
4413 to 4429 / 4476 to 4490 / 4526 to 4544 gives -1.84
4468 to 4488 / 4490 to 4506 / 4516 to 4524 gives 0.21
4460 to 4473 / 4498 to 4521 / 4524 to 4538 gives -3.28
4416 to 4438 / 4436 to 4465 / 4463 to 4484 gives 1.86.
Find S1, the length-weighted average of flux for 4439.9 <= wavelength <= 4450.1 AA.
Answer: 10.1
